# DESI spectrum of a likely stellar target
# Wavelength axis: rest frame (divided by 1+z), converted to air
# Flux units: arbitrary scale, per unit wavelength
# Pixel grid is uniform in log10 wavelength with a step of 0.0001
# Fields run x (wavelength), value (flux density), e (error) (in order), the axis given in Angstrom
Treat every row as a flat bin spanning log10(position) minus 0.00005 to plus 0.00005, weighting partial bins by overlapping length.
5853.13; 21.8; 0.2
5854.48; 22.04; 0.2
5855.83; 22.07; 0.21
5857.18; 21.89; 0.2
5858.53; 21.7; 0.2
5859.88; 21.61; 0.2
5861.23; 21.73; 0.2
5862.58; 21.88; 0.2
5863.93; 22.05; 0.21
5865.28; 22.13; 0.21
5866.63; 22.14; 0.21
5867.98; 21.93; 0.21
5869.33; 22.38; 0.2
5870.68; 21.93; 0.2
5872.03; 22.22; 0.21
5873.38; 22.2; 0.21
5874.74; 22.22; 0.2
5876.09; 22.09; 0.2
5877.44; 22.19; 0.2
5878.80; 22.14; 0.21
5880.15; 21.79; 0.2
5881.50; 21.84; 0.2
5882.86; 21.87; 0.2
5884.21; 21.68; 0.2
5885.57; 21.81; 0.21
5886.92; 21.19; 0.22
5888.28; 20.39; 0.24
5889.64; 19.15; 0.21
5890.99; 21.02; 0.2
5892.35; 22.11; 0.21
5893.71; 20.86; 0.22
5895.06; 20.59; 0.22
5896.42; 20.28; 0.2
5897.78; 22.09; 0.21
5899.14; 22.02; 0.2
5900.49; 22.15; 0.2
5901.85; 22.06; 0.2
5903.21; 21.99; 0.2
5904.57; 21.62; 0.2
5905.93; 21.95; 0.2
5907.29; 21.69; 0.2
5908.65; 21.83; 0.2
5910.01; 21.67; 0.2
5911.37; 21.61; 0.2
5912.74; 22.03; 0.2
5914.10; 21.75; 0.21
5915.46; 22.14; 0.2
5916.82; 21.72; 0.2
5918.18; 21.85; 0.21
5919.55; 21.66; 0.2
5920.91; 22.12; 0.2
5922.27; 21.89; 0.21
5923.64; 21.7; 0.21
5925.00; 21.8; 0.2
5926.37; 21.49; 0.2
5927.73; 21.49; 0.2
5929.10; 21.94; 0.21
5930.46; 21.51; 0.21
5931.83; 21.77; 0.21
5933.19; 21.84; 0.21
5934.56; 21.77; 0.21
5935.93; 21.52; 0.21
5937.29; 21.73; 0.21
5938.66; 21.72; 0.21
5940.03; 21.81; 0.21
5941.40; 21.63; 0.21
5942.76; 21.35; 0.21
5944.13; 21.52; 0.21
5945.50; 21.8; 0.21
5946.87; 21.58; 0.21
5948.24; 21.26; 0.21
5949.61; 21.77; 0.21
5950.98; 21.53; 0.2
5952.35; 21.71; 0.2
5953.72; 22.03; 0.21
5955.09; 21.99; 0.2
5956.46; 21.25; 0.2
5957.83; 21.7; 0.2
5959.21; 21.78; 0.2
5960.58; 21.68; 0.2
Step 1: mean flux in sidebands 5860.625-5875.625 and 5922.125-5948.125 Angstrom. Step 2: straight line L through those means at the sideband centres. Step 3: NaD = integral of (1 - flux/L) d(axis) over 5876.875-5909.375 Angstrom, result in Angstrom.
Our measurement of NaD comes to 0.6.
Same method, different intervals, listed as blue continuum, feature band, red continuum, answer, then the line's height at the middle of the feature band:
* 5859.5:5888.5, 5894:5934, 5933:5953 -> 0.04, 21.7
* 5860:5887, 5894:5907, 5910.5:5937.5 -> 0.15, 21.9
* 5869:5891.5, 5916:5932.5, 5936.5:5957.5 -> -0.07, 21.7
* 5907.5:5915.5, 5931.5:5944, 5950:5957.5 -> 0.04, 21.7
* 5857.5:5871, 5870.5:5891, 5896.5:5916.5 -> 0.27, 21.9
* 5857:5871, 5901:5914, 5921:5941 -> -0.02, 21.8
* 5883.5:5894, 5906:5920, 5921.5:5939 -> -0.25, 21.4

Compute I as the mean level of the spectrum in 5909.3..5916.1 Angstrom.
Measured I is 21.8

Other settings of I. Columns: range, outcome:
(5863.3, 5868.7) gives 22.1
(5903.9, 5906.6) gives 21.8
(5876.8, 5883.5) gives 22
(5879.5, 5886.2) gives 21.8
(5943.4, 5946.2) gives 21.6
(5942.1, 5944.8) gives 21.4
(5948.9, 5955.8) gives 21.8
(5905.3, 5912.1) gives 21.7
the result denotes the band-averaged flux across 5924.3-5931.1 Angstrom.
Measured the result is 21.7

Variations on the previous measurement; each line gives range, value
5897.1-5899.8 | 22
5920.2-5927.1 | 21.8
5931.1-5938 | 21.7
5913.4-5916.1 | 22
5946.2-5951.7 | 21.5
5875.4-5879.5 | 22.2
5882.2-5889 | 21.4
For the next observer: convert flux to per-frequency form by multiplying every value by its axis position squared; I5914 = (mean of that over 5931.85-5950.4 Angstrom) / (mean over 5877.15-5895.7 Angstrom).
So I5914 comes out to 1.0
